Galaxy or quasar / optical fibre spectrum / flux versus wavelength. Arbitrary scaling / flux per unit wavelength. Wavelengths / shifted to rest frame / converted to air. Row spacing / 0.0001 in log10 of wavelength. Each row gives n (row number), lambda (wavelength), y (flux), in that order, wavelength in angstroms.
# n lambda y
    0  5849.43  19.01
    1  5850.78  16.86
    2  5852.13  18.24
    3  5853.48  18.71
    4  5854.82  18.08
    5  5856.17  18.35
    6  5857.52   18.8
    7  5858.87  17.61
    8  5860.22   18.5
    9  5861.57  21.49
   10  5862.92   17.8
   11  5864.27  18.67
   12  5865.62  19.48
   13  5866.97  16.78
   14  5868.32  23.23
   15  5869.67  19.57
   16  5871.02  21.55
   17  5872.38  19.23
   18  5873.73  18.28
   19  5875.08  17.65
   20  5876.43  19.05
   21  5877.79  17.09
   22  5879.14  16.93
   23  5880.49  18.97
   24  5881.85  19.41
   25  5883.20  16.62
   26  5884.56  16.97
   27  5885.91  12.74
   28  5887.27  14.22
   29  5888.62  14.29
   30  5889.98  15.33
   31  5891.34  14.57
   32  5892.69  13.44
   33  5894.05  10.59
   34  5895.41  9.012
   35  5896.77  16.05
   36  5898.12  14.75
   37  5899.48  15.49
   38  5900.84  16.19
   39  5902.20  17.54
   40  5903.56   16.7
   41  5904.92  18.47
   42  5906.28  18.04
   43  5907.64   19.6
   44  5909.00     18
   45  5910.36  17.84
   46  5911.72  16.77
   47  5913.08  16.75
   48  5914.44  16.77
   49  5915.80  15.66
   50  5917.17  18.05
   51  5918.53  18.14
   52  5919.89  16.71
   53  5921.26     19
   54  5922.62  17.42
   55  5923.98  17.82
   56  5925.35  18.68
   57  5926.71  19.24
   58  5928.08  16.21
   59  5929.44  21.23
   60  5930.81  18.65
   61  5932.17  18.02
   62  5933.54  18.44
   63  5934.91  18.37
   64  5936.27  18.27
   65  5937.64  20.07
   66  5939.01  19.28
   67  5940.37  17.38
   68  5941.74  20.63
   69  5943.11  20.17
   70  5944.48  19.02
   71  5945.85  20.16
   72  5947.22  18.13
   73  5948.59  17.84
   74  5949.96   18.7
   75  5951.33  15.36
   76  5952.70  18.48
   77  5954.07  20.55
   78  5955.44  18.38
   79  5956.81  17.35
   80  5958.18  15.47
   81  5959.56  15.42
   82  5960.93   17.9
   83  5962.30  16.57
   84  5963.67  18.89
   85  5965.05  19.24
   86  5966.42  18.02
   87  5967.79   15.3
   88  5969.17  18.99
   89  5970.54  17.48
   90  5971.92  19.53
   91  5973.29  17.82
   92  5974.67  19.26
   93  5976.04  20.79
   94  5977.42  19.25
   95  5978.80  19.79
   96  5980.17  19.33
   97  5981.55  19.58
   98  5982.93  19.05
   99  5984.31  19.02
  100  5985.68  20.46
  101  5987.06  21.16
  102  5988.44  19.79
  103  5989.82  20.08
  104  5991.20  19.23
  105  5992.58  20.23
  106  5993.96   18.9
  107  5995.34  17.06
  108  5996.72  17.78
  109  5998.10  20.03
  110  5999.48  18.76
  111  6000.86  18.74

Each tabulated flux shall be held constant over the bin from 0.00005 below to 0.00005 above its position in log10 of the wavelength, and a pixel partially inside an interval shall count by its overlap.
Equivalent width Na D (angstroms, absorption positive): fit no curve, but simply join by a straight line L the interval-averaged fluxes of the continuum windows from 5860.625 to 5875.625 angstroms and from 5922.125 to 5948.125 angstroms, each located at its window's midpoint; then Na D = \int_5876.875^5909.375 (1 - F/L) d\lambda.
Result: 5.6 angstroms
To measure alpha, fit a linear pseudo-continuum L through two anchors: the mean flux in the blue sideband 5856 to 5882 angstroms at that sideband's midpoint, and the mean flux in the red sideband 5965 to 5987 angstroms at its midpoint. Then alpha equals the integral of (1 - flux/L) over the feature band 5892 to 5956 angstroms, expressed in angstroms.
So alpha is 4.66 angstroms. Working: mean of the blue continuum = 18.9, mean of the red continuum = 19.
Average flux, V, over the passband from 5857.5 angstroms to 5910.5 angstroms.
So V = 17.1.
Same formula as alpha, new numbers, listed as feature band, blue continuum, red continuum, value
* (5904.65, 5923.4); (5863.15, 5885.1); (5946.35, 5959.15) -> 0.62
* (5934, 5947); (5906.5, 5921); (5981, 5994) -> -0.62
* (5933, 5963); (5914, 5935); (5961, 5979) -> -0.02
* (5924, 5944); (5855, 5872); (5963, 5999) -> 0.30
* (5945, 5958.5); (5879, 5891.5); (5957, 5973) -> -0.66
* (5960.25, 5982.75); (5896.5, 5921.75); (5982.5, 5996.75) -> 0.36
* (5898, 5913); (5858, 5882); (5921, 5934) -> 1.09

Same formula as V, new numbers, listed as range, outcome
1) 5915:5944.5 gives 18.5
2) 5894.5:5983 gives 17.9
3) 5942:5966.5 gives 18.1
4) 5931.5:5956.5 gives 18.7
